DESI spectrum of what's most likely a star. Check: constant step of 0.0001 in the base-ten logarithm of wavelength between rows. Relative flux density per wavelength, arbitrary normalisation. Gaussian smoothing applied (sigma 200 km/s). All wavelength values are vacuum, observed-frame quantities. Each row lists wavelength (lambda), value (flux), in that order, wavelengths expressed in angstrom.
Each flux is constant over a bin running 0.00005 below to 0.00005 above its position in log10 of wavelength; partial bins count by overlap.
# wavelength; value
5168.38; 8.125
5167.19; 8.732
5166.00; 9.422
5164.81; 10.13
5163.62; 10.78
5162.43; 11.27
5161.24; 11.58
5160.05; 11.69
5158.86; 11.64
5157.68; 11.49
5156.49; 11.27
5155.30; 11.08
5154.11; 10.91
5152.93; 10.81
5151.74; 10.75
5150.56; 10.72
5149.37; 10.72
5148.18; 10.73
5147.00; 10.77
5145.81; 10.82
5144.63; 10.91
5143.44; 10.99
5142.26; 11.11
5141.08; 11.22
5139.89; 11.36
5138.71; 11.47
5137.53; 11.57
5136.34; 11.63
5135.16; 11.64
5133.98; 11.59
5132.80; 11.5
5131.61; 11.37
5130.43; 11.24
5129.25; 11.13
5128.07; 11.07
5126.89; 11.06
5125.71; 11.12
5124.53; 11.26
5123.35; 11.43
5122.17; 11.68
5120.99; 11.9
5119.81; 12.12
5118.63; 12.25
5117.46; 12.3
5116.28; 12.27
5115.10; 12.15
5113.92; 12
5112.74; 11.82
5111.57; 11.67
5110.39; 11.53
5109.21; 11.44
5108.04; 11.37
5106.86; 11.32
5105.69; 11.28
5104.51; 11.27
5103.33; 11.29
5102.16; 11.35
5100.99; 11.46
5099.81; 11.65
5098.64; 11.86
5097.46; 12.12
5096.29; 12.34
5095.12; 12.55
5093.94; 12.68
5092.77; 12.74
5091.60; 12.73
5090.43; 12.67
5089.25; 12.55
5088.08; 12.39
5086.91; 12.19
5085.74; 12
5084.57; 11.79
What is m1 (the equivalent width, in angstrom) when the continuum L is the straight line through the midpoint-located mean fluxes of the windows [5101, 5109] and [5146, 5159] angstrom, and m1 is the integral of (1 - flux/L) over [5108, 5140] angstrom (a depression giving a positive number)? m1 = -1.2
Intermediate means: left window 11.3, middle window 11.6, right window 11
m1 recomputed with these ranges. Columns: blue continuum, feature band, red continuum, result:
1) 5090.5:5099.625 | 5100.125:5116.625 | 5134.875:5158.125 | 0.67 angstrom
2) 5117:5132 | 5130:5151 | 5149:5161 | 0.25 angstrom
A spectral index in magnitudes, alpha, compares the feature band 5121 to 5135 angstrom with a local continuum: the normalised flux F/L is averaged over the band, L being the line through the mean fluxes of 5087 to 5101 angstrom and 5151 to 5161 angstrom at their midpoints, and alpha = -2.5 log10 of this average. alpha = 0.04 mag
